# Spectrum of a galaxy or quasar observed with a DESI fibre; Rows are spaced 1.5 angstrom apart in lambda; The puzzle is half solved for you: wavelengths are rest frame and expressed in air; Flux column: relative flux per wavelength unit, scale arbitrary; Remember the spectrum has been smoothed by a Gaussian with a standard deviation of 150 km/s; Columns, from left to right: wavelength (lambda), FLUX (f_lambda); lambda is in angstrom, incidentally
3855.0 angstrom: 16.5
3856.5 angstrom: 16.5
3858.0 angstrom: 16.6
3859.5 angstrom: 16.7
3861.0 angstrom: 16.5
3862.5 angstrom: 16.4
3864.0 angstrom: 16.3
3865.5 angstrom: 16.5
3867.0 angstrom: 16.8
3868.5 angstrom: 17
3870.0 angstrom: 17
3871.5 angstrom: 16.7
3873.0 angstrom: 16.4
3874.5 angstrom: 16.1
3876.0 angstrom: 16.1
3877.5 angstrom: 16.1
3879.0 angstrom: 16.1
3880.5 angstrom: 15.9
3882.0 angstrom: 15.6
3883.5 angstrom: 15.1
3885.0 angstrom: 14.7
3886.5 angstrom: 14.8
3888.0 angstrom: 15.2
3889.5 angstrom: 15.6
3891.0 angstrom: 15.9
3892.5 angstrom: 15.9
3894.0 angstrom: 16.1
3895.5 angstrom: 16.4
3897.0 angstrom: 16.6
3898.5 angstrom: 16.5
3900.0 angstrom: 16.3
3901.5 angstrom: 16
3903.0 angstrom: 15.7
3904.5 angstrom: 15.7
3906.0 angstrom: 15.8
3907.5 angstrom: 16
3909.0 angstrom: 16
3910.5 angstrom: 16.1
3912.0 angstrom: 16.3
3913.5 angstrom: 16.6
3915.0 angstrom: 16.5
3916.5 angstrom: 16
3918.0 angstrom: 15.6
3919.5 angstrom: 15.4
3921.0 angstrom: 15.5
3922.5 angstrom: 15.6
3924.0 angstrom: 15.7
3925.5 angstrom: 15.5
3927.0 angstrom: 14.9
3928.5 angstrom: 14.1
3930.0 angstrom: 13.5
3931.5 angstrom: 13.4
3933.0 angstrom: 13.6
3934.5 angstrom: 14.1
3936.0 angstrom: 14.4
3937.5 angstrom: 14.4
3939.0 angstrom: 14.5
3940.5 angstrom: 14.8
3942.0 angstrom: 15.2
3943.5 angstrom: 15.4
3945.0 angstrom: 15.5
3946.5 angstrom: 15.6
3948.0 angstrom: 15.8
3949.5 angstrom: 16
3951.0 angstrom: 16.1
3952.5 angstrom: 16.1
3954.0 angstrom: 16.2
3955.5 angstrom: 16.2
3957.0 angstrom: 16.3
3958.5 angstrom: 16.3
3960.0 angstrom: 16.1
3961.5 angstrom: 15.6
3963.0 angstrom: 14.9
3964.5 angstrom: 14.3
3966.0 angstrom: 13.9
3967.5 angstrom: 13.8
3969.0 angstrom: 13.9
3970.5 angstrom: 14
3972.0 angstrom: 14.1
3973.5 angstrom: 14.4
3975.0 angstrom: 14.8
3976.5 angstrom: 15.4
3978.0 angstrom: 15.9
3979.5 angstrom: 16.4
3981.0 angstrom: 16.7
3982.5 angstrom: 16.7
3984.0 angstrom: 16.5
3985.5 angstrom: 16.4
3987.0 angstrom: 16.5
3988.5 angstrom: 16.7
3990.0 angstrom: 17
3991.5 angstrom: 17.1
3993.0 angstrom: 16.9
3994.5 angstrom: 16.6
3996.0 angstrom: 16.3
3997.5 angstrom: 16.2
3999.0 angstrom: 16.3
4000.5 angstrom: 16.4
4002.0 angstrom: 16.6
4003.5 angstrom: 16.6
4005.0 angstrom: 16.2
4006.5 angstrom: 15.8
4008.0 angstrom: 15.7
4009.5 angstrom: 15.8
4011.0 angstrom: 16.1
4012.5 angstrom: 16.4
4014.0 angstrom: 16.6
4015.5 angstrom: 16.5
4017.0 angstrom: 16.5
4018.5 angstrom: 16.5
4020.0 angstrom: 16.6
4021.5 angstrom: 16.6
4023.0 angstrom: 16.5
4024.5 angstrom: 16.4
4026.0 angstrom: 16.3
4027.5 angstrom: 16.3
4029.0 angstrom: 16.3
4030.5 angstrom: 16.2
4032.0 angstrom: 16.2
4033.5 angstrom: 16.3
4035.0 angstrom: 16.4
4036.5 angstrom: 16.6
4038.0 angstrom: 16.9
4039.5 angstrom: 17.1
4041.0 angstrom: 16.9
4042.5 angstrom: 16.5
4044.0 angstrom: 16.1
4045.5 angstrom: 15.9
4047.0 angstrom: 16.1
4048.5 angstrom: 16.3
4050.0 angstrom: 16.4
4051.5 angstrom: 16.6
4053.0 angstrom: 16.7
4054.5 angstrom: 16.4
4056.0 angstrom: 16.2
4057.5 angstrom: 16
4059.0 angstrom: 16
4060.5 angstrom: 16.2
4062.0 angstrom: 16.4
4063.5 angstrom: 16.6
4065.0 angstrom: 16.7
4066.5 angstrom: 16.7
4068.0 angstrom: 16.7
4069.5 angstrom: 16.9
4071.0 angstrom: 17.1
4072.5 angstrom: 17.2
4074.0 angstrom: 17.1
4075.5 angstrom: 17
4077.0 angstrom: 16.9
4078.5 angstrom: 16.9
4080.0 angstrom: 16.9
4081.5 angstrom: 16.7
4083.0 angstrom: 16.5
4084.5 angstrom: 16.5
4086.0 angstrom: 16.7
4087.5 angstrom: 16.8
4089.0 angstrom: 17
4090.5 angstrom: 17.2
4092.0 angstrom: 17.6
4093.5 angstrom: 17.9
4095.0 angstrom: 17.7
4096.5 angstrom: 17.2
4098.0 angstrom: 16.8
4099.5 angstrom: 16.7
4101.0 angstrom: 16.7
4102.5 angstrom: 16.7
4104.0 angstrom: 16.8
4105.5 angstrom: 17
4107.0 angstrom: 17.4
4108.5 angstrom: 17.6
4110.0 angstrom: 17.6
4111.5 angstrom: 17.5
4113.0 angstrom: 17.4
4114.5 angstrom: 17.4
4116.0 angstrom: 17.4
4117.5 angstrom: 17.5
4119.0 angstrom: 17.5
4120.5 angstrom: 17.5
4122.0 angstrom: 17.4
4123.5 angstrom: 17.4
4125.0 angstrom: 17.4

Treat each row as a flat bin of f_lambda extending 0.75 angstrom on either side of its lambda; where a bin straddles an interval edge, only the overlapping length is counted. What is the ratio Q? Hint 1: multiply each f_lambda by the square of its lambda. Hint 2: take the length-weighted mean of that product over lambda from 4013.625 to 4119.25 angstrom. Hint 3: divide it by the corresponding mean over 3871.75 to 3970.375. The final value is 1.2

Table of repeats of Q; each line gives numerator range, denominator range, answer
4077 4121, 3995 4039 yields 1.09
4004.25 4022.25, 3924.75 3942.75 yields 1.18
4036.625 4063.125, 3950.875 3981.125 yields 1.12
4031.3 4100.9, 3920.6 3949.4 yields 1.20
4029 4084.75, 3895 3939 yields 1.15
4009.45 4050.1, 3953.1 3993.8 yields 1.08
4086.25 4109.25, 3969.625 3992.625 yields 1.14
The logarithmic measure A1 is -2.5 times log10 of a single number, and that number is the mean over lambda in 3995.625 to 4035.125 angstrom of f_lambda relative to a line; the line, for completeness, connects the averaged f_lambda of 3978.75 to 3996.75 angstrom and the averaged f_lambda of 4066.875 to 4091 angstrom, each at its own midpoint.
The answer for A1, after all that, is 0.03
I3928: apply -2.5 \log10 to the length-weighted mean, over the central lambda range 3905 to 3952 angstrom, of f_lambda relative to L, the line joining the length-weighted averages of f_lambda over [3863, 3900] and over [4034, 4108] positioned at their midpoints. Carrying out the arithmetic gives 0.06 mag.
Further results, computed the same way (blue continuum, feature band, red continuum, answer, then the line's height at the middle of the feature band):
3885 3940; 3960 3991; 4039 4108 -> 0.037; 16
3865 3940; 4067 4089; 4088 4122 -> 0.013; 17.1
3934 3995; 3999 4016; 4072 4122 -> -0.012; 16.1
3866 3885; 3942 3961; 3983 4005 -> 0.033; 16.4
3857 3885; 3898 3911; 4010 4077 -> 0.022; 16.3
